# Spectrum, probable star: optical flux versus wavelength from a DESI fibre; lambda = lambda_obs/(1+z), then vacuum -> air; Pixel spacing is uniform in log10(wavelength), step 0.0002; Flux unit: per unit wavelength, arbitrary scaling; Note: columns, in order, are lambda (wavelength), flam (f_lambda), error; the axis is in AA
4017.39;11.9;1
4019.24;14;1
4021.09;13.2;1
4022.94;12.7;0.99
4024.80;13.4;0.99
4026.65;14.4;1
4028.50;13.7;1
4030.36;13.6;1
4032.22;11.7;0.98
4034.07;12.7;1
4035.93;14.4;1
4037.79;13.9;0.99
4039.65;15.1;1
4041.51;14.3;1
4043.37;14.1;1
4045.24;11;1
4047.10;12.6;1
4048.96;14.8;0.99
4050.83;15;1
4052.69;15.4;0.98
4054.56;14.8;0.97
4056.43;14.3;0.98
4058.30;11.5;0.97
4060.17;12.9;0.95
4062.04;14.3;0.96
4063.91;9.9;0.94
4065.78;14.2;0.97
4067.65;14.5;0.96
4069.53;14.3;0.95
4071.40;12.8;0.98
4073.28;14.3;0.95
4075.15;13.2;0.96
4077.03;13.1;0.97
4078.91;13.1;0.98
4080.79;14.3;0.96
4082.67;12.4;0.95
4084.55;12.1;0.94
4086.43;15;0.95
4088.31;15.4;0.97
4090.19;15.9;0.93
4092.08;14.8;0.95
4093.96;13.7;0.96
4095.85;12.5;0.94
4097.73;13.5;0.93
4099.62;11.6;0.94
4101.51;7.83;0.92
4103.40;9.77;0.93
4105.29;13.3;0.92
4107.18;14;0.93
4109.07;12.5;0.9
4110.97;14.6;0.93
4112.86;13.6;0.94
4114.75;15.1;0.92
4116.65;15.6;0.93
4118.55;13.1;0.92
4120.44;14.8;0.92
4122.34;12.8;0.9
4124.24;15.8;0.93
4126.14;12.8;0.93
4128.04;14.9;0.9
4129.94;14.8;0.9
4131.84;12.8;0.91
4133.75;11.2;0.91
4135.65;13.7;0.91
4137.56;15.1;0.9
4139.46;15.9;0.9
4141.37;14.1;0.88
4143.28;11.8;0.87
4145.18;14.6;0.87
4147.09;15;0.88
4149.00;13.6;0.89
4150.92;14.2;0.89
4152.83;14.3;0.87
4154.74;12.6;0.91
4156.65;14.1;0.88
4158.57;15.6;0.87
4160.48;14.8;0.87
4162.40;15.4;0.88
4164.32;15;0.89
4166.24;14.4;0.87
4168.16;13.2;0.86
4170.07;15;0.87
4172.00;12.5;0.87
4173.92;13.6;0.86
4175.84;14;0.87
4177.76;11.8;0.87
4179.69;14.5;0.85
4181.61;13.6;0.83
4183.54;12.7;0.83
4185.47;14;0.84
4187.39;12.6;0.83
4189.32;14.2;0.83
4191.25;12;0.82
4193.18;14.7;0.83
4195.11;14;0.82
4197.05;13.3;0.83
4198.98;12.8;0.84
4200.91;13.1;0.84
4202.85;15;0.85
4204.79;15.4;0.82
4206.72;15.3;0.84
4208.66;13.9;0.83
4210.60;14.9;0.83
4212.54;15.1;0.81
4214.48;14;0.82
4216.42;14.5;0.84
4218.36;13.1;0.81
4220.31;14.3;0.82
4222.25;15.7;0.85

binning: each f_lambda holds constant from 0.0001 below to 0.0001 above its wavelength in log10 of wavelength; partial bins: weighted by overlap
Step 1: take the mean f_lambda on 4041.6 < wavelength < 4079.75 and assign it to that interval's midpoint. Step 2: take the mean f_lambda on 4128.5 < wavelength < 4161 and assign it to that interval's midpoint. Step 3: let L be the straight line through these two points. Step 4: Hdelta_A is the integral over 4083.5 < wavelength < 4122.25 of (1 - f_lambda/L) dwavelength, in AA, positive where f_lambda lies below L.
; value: 1.0 AA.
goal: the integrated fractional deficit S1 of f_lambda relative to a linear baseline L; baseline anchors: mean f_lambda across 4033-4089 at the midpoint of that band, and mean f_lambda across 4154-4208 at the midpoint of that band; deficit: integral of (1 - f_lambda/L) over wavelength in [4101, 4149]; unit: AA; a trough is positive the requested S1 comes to 0.52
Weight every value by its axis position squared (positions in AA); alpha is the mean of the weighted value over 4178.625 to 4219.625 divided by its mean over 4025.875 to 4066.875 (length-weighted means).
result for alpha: 1.1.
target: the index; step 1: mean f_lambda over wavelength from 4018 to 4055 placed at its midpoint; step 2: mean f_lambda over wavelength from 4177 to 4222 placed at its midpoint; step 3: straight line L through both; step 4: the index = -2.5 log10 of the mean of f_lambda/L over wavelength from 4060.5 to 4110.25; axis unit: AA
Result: 0.05 mag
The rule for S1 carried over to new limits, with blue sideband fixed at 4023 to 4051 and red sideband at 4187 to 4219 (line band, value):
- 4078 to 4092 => -0.4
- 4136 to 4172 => -1.1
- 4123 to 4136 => 0.1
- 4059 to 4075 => 0.3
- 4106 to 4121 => -0.4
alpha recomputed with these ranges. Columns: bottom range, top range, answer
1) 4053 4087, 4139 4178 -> 1.10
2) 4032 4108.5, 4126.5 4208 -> 1.09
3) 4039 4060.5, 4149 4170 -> 1.10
